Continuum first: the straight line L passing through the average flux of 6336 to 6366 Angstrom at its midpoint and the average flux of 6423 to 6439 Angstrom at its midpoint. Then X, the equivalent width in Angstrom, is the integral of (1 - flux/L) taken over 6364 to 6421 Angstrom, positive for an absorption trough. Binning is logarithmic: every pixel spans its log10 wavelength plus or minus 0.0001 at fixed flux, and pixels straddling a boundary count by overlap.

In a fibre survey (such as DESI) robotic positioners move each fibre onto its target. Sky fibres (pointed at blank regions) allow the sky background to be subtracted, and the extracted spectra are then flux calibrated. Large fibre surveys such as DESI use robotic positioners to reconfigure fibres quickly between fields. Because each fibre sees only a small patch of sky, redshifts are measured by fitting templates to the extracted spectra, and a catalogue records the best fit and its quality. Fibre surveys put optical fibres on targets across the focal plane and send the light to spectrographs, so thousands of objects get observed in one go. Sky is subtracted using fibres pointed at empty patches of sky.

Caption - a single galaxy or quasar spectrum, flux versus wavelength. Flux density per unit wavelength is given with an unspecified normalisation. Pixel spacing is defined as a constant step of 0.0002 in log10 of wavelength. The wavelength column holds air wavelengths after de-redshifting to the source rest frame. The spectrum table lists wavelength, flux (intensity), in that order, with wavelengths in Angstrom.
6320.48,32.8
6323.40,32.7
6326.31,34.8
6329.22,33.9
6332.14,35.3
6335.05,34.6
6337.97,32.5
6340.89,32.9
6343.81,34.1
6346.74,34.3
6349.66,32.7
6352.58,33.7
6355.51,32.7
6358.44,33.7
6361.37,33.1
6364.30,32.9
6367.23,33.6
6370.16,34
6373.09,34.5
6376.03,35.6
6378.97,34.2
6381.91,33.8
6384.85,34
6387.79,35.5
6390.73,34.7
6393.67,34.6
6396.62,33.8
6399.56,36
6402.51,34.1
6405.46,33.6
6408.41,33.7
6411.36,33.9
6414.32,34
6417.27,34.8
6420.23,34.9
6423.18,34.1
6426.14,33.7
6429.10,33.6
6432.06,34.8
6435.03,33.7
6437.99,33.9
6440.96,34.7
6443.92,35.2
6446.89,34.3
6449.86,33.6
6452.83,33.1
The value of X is -1.2 Angstrom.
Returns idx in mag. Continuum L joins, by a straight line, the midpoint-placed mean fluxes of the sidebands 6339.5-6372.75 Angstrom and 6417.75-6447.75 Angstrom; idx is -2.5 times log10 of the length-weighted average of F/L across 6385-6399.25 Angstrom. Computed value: -0.03 mag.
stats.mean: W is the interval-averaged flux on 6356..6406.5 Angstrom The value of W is 34.2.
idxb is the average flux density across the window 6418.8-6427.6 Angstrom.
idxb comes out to 34.3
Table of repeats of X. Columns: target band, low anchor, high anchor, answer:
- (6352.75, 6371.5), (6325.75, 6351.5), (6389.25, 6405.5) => 0.4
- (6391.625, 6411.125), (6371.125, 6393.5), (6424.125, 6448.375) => 0.1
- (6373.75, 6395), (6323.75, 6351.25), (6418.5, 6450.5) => -0.4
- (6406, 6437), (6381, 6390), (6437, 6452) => 0.3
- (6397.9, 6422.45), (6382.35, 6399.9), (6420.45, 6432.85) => 0.0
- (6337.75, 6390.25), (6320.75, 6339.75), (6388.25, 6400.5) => 0.8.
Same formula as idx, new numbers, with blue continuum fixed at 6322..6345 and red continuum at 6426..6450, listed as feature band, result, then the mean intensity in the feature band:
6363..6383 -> -0.003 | 34.1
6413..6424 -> -0.011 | 34.5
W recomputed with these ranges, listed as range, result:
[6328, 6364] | 33.6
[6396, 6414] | 34.2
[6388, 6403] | 34.8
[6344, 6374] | 33.5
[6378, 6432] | 34.3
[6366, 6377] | 34.4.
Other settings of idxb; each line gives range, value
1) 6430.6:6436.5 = 34.2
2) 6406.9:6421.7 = 34.2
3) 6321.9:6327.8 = 33.7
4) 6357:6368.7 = 33.3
